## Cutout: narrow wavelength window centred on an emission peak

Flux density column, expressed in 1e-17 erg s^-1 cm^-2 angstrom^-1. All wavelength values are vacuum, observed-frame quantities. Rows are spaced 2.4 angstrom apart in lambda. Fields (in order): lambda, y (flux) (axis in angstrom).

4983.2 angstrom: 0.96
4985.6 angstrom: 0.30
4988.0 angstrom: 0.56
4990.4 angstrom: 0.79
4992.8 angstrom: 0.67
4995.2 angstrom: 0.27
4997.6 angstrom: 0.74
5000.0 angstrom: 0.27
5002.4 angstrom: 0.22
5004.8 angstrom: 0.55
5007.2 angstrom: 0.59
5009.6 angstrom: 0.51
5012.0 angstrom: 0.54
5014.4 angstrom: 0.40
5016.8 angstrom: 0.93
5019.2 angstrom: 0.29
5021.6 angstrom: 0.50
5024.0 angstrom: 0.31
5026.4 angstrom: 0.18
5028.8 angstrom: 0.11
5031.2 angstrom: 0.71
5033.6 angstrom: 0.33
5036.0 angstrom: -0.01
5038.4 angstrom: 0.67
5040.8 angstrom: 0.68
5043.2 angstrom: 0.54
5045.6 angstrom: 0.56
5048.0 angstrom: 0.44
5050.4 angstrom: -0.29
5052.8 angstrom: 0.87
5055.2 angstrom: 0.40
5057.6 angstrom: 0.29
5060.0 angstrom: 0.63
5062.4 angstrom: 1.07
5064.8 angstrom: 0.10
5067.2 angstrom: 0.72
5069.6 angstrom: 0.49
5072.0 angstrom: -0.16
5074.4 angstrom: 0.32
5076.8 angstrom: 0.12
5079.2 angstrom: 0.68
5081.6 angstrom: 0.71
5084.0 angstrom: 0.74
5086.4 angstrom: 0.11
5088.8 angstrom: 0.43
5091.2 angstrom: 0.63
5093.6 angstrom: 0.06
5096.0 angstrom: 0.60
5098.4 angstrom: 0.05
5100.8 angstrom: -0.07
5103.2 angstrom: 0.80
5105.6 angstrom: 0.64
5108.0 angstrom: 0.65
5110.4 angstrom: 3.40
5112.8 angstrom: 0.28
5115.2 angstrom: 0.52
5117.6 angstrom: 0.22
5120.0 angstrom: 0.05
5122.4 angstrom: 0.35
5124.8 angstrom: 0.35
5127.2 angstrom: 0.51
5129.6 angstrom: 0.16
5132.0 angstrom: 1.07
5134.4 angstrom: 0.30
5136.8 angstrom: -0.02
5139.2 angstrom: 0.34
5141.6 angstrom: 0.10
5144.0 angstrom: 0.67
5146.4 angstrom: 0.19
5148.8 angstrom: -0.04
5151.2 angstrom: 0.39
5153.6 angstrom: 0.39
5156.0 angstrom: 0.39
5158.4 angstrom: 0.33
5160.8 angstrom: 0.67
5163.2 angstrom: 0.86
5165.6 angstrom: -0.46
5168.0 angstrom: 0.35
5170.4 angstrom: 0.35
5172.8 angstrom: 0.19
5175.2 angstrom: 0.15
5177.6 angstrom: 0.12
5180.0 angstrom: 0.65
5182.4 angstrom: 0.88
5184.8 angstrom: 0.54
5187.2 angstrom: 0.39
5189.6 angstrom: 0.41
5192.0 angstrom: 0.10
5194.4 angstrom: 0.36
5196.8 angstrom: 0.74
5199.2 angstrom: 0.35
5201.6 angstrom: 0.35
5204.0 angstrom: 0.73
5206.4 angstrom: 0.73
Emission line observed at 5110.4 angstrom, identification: Hbeta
